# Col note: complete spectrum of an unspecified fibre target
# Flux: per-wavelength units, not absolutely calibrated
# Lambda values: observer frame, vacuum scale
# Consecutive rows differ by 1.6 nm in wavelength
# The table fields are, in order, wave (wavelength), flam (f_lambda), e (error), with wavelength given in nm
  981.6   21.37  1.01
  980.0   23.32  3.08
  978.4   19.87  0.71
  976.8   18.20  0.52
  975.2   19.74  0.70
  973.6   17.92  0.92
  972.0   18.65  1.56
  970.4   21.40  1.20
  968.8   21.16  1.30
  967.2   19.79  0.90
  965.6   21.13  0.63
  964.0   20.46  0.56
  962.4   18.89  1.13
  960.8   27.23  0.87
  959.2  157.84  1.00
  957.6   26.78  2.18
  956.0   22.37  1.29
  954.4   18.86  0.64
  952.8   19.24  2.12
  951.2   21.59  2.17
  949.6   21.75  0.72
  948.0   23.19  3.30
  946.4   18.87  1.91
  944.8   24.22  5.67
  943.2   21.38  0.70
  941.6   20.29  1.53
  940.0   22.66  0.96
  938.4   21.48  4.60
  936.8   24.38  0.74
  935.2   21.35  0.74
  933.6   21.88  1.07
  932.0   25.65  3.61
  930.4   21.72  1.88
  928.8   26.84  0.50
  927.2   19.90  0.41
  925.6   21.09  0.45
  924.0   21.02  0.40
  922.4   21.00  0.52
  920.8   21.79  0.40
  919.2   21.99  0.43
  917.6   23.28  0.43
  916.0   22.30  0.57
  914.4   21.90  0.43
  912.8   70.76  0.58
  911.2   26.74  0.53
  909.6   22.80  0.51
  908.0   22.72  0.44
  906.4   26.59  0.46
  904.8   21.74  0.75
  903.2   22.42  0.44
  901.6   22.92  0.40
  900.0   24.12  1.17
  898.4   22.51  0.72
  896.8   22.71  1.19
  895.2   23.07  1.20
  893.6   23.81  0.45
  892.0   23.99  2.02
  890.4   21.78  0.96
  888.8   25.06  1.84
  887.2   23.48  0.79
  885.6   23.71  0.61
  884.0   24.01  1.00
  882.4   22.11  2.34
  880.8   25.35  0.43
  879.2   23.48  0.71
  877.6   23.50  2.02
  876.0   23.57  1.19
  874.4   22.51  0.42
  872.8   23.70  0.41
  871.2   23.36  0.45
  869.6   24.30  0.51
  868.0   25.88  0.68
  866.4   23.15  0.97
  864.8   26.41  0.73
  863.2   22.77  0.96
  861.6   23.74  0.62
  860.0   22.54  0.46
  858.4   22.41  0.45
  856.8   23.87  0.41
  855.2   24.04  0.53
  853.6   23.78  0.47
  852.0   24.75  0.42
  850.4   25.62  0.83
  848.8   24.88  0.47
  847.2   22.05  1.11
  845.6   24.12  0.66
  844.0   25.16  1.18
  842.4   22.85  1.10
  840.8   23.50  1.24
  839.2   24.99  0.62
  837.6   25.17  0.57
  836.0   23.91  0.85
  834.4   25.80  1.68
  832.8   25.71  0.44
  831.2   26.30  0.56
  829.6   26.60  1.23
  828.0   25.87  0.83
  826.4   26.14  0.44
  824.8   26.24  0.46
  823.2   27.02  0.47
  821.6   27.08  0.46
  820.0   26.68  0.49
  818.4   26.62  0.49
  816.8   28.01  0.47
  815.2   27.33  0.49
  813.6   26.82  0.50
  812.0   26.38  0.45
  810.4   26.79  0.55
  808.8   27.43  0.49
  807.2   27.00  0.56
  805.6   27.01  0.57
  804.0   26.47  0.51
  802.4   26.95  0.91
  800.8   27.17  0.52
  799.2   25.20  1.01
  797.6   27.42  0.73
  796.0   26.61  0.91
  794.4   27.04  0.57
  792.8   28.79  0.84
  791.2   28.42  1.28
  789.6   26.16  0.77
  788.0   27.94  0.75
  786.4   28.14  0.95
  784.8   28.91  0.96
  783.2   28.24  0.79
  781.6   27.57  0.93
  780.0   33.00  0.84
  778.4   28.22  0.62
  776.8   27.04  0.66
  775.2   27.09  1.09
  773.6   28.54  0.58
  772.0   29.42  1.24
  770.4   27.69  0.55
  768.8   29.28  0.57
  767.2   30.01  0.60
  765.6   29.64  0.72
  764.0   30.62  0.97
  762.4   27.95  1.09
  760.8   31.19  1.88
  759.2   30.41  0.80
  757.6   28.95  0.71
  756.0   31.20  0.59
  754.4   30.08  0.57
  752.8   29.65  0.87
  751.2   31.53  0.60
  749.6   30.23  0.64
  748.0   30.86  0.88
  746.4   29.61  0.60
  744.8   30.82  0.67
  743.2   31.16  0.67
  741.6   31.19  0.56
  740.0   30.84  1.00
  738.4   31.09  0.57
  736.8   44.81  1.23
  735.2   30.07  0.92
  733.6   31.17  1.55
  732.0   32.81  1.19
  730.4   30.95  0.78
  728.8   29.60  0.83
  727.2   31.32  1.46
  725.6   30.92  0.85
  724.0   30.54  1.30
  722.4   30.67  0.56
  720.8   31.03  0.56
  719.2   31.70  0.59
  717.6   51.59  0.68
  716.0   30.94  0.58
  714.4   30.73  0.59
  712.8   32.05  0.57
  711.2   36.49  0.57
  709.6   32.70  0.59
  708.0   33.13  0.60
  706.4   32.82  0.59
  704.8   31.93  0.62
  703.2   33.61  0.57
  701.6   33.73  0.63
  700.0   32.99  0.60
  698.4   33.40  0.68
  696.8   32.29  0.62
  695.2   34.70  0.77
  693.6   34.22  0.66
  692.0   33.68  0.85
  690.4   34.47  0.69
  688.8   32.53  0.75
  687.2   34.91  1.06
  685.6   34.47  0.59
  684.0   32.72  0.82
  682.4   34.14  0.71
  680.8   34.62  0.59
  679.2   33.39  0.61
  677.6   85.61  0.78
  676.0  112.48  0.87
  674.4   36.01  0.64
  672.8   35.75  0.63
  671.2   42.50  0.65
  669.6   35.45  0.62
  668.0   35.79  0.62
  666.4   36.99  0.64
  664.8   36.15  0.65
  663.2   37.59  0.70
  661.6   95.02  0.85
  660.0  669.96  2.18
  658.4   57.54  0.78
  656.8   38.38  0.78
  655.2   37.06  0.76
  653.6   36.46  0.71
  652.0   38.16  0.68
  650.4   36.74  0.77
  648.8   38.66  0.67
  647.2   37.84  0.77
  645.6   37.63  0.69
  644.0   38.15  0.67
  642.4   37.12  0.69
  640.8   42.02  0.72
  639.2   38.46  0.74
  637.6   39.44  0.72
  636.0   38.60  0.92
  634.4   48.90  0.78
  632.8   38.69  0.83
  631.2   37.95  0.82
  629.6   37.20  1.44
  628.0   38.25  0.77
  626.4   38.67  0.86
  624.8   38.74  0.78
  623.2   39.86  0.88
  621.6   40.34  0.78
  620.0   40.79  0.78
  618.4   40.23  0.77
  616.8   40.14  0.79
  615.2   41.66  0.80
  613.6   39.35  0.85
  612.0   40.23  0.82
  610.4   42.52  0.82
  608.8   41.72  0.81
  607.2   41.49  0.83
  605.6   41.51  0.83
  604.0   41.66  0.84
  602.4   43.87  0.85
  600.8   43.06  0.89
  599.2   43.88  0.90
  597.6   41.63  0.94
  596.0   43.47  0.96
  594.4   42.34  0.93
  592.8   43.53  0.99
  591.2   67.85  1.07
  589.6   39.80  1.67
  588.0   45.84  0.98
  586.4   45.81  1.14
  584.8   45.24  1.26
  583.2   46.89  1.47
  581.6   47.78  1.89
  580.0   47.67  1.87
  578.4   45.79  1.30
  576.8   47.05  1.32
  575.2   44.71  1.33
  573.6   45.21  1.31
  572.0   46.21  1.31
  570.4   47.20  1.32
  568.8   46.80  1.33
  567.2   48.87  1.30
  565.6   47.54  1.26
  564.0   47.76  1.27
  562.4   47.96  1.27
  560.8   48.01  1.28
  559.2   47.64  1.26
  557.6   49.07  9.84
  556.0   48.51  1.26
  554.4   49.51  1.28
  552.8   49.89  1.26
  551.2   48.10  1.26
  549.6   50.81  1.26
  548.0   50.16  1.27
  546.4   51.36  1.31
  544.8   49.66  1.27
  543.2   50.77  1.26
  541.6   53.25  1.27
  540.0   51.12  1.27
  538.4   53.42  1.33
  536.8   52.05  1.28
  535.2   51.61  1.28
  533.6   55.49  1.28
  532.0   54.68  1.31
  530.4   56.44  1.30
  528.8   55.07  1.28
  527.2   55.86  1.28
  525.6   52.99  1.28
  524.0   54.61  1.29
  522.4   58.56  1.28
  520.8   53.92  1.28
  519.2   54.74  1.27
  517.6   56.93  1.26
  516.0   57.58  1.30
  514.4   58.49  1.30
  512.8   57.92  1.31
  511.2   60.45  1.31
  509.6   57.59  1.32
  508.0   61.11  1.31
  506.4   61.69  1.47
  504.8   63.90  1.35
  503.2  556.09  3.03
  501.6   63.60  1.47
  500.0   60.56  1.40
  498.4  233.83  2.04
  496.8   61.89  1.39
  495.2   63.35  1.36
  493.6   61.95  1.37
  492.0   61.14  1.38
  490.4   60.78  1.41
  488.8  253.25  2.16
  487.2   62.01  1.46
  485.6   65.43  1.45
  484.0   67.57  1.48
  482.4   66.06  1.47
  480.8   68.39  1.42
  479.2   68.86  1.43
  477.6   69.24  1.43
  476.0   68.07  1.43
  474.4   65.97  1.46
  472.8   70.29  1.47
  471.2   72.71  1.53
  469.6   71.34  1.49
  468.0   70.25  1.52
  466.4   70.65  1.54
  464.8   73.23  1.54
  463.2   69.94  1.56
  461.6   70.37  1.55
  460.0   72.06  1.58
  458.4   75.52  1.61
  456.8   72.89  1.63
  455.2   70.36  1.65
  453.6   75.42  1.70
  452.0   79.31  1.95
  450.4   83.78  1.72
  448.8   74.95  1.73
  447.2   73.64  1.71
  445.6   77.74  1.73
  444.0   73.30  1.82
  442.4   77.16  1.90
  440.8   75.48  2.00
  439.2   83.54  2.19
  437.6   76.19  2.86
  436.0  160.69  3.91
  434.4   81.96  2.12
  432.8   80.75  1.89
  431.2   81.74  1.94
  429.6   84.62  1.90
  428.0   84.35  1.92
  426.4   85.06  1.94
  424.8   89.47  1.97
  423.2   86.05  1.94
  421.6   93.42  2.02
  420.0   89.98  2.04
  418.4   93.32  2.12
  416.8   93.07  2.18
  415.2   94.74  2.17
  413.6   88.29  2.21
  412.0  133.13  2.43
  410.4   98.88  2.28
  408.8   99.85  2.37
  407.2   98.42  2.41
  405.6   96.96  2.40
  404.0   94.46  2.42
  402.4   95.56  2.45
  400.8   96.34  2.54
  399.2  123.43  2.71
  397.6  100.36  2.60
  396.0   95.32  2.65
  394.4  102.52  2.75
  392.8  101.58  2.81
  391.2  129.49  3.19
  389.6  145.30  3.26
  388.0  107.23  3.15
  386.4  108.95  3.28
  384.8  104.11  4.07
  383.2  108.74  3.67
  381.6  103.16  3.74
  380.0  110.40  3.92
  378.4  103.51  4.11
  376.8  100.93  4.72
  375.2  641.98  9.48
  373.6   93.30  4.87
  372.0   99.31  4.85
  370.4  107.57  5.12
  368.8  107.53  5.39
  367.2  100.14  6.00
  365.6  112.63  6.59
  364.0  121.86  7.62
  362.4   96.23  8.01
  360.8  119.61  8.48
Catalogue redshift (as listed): 0.005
